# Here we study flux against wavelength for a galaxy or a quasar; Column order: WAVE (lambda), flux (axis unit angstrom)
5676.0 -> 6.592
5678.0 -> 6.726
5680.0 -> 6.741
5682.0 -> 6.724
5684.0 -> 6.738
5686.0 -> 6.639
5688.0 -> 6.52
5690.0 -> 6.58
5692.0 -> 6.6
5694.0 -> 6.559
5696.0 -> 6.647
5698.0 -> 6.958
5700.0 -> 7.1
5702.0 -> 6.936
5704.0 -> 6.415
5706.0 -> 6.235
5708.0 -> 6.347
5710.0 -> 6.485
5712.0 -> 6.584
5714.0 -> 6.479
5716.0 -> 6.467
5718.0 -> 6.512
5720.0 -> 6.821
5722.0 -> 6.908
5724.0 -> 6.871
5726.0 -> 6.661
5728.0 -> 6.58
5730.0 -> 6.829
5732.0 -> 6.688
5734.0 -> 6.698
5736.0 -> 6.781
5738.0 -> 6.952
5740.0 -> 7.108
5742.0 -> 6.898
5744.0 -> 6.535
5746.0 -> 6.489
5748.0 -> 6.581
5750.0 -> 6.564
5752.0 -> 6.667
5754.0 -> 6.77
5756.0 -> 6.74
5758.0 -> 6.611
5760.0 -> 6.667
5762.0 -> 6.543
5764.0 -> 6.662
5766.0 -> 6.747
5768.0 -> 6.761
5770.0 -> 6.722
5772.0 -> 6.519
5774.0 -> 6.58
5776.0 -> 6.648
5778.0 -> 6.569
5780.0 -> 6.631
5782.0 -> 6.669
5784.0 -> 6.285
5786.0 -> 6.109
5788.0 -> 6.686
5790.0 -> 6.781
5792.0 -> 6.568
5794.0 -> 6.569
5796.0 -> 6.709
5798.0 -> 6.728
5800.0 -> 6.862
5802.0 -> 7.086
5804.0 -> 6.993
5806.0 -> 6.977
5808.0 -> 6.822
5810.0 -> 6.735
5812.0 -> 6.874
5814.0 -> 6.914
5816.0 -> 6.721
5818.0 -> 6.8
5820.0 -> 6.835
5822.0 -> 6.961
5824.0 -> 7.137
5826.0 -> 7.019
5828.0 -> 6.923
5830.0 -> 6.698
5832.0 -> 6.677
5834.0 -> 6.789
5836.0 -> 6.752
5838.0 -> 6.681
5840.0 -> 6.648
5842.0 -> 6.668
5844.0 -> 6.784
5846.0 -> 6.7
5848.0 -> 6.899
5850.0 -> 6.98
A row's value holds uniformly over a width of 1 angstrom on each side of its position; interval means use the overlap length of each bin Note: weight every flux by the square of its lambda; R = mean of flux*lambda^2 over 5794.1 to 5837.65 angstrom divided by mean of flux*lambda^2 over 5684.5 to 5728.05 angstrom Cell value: 1.07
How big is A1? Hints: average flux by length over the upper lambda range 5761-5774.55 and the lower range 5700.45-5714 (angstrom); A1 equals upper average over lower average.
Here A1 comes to 1.02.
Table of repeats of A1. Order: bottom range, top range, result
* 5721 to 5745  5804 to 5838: 1.01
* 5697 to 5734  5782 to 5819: 1.01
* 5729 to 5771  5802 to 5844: 1.02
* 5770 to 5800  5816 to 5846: 1.03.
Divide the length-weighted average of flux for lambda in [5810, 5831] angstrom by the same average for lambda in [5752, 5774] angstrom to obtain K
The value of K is 1.03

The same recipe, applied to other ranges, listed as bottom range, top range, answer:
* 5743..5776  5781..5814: 1.01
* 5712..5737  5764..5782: 0.99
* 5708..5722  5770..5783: 1.01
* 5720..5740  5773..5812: 0.98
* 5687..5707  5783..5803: 1.00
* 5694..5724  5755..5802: 1.00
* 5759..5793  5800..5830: 1.05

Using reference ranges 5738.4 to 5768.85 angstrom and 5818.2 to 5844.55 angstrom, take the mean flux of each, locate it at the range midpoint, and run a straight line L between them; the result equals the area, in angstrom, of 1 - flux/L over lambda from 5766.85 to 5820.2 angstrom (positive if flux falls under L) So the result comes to 0.4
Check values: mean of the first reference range 6.69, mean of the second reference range 6.81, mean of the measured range 6.71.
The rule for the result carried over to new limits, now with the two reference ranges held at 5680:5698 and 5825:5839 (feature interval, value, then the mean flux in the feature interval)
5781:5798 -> 0.5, 6.56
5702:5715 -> 0.4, 6.46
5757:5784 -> 0.4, 6.63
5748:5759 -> 0.1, 6.66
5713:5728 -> 0.0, 6.67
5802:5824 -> -0.4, 6.89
